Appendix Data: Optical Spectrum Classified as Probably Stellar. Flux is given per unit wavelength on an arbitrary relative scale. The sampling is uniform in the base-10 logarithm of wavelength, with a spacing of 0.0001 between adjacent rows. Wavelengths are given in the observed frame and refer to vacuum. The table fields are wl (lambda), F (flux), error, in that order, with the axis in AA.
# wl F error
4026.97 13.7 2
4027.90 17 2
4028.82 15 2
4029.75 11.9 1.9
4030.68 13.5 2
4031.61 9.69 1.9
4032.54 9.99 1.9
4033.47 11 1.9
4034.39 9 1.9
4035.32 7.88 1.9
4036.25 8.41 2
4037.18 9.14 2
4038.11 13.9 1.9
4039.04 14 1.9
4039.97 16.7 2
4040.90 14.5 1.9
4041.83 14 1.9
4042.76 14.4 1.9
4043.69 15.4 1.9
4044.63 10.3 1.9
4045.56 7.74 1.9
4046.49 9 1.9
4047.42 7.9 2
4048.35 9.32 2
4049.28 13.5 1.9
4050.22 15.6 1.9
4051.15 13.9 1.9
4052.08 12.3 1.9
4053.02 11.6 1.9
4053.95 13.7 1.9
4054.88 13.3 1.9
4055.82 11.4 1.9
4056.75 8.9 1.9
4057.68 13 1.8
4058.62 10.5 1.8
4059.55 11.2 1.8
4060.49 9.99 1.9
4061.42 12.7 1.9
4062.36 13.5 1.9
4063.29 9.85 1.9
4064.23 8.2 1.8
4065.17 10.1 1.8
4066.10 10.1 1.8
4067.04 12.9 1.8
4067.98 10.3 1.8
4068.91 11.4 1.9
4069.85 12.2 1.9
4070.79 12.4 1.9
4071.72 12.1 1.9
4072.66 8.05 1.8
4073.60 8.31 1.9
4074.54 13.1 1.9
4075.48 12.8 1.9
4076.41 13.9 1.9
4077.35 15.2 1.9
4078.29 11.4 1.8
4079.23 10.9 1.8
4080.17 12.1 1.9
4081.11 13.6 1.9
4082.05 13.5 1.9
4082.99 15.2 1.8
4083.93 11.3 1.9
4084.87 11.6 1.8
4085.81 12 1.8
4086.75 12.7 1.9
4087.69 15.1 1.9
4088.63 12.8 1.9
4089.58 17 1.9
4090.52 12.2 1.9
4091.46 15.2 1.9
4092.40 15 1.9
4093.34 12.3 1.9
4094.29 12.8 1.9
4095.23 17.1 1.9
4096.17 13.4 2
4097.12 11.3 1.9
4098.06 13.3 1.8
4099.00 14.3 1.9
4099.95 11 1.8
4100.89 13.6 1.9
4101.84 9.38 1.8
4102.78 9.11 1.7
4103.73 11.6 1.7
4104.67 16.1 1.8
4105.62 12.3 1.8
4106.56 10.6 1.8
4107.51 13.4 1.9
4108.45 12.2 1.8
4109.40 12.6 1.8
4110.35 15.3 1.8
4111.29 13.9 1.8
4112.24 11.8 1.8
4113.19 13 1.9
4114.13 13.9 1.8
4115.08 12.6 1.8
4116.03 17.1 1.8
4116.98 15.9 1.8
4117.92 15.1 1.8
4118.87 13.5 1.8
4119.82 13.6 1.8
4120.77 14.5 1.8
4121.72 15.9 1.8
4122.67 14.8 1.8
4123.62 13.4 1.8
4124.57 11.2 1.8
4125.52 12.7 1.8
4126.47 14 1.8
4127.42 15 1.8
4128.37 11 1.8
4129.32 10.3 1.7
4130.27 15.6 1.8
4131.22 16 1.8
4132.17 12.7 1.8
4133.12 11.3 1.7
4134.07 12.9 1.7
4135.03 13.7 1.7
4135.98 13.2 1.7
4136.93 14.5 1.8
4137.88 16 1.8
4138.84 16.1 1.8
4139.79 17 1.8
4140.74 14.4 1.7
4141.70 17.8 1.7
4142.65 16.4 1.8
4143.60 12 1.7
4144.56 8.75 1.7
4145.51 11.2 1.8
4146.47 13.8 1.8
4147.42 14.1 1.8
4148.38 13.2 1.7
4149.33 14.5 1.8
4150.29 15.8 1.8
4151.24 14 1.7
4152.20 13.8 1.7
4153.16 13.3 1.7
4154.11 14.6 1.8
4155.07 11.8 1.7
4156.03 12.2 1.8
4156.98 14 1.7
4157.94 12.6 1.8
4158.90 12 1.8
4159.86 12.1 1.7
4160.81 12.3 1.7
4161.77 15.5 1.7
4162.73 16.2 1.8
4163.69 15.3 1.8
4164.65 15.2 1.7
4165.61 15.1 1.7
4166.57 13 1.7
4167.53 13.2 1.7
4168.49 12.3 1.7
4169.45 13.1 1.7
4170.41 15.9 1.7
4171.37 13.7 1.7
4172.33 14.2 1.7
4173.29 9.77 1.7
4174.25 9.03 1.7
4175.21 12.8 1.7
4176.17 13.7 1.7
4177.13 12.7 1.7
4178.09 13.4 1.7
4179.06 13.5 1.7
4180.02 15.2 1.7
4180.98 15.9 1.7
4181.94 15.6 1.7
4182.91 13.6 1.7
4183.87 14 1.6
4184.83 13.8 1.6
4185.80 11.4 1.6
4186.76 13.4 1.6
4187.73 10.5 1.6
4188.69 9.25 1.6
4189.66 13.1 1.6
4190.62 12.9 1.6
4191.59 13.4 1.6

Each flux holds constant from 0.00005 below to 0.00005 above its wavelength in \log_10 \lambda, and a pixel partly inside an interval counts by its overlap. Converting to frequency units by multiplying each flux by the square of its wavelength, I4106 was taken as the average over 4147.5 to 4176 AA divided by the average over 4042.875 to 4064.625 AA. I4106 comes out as 1.2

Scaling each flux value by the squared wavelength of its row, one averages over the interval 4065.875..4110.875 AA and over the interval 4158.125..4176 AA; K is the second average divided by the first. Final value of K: 1.1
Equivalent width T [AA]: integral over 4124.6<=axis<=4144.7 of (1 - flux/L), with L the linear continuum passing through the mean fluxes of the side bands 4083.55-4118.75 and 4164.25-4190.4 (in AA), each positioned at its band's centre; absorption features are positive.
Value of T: -1.0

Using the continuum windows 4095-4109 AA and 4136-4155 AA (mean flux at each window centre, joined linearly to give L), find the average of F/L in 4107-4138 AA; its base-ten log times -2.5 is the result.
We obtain -0.03 mag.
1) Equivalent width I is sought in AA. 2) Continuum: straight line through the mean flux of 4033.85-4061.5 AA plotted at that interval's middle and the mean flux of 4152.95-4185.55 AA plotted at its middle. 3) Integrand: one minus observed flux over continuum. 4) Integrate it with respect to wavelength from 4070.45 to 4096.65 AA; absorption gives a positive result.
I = -1.4 AA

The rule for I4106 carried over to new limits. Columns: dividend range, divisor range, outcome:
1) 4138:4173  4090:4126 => 1.07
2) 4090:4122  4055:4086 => 1.17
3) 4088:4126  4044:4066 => 1.23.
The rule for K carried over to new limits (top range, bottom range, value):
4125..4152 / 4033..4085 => 1.22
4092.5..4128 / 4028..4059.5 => 1.16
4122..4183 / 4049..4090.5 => 1.17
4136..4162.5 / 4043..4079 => 1.26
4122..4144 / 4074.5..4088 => 1.11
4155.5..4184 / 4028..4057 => 1.21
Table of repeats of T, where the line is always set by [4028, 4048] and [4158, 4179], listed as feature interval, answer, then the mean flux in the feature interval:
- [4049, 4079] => 0.6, 11.8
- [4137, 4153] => -1.5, 14.3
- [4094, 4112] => -0.4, 12.8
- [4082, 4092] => -1.0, 13.5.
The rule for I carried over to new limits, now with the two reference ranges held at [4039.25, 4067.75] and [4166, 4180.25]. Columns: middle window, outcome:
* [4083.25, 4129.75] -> -3.4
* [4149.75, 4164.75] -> -1.1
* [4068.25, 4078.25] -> 0.1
